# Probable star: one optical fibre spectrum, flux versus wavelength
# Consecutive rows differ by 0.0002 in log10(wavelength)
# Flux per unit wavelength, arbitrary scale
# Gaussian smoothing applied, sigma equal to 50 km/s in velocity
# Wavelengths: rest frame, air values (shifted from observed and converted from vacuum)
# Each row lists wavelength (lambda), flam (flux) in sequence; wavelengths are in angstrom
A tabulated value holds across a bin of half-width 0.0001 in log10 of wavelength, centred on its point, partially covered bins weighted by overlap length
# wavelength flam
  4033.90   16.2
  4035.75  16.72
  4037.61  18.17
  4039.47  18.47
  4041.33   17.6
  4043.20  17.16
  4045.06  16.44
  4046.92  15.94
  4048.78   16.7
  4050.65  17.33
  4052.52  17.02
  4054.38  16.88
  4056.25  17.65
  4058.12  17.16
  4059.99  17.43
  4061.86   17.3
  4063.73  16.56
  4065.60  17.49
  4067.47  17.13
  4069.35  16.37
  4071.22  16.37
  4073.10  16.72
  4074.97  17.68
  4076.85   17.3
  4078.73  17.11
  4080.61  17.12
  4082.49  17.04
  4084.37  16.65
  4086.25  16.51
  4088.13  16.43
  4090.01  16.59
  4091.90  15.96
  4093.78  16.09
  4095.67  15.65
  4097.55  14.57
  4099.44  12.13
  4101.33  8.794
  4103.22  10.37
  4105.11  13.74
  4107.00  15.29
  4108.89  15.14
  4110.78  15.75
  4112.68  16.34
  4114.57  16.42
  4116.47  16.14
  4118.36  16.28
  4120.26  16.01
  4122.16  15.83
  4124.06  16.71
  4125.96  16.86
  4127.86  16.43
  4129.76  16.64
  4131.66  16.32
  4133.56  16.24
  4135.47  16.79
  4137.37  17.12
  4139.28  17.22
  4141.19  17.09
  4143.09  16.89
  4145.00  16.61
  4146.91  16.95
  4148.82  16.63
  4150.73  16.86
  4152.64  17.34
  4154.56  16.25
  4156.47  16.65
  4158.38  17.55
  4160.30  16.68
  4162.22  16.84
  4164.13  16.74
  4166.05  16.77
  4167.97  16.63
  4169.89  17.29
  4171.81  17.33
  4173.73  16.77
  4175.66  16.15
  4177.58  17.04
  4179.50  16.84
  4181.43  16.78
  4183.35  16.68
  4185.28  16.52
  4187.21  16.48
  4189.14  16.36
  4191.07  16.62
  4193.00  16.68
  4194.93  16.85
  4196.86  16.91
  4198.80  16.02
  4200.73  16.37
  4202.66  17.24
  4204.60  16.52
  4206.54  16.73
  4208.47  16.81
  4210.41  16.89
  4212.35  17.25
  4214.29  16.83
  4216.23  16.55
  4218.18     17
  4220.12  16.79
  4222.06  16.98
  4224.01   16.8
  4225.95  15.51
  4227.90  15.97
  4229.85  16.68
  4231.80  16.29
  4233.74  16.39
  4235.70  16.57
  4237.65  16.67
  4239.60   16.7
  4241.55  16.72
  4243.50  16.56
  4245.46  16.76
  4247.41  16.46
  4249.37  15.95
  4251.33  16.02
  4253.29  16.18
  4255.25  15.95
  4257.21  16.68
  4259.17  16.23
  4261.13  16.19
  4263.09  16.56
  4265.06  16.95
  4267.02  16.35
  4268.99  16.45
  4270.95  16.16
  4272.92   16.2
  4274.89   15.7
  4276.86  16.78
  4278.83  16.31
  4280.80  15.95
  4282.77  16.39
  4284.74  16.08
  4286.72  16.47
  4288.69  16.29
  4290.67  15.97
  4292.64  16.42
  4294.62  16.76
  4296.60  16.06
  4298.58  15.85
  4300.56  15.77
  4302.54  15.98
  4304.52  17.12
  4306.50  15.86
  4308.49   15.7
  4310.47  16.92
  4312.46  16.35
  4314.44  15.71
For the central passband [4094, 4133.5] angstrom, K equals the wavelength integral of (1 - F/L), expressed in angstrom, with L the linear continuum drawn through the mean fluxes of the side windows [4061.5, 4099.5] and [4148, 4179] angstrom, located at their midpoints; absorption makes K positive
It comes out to 3.6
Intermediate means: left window 16.5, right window 16.8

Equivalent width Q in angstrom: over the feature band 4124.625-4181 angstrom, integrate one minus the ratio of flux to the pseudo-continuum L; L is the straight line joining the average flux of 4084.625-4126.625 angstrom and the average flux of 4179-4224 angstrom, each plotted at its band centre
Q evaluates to -3.1 angstrom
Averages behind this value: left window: 15.2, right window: 16.7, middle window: 16.8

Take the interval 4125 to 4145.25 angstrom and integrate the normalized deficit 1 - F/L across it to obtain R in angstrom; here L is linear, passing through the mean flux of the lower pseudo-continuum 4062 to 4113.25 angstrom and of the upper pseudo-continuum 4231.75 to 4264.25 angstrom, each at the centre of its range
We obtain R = -1.1 angstrom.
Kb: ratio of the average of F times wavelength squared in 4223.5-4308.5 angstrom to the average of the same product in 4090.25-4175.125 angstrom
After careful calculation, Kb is 1.08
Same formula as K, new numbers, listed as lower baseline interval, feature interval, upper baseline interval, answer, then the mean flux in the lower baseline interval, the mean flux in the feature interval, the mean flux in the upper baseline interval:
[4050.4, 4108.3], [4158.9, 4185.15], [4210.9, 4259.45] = -0.8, 16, 16.8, 16.5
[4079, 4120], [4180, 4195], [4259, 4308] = -0.8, 15.2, 16.6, 16.3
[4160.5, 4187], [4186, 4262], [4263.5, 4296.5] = 0.1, 16.8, 16.5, 16.3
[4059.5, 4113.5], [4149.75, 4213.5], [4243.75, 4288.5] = -2.9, 15.8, 16.8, 16.3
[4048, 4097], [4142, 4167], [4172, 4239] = -0.2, 16.8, 16.8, 16.6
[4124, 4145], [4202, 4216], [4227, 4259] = -0.3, 16.8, 16.9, 16.4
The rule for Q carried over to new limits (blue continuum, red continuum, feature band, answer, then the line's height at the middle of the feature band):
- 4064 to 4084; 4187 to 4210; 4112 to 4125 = 0.5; 16.9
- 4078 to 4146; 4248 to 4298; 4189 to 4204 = -0.6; 16.1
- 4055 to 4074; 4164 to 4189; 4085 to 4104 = 2.9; 16.9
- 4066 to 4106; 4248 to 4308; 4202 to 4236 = -1.3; 16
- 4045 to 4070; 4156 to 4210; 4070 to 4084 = -0.1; 16.9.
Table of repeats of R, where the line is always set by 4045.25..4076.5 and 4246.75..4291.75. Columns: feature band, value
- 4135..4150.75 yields -0.2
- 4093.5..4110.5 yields 3.4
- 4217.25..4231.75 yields -0.1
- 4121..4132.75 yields 0.2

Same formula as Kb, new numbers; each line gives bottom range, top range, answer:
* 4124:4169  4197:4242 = 1.03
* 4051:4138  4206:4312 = 1.10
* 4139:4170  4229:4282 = 1.02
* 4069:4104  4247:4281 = 1.14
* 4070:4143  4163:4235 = 1.10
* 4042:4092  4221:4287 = 1.06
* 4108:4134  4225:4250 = 1.07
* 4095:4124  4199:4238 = 1.20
